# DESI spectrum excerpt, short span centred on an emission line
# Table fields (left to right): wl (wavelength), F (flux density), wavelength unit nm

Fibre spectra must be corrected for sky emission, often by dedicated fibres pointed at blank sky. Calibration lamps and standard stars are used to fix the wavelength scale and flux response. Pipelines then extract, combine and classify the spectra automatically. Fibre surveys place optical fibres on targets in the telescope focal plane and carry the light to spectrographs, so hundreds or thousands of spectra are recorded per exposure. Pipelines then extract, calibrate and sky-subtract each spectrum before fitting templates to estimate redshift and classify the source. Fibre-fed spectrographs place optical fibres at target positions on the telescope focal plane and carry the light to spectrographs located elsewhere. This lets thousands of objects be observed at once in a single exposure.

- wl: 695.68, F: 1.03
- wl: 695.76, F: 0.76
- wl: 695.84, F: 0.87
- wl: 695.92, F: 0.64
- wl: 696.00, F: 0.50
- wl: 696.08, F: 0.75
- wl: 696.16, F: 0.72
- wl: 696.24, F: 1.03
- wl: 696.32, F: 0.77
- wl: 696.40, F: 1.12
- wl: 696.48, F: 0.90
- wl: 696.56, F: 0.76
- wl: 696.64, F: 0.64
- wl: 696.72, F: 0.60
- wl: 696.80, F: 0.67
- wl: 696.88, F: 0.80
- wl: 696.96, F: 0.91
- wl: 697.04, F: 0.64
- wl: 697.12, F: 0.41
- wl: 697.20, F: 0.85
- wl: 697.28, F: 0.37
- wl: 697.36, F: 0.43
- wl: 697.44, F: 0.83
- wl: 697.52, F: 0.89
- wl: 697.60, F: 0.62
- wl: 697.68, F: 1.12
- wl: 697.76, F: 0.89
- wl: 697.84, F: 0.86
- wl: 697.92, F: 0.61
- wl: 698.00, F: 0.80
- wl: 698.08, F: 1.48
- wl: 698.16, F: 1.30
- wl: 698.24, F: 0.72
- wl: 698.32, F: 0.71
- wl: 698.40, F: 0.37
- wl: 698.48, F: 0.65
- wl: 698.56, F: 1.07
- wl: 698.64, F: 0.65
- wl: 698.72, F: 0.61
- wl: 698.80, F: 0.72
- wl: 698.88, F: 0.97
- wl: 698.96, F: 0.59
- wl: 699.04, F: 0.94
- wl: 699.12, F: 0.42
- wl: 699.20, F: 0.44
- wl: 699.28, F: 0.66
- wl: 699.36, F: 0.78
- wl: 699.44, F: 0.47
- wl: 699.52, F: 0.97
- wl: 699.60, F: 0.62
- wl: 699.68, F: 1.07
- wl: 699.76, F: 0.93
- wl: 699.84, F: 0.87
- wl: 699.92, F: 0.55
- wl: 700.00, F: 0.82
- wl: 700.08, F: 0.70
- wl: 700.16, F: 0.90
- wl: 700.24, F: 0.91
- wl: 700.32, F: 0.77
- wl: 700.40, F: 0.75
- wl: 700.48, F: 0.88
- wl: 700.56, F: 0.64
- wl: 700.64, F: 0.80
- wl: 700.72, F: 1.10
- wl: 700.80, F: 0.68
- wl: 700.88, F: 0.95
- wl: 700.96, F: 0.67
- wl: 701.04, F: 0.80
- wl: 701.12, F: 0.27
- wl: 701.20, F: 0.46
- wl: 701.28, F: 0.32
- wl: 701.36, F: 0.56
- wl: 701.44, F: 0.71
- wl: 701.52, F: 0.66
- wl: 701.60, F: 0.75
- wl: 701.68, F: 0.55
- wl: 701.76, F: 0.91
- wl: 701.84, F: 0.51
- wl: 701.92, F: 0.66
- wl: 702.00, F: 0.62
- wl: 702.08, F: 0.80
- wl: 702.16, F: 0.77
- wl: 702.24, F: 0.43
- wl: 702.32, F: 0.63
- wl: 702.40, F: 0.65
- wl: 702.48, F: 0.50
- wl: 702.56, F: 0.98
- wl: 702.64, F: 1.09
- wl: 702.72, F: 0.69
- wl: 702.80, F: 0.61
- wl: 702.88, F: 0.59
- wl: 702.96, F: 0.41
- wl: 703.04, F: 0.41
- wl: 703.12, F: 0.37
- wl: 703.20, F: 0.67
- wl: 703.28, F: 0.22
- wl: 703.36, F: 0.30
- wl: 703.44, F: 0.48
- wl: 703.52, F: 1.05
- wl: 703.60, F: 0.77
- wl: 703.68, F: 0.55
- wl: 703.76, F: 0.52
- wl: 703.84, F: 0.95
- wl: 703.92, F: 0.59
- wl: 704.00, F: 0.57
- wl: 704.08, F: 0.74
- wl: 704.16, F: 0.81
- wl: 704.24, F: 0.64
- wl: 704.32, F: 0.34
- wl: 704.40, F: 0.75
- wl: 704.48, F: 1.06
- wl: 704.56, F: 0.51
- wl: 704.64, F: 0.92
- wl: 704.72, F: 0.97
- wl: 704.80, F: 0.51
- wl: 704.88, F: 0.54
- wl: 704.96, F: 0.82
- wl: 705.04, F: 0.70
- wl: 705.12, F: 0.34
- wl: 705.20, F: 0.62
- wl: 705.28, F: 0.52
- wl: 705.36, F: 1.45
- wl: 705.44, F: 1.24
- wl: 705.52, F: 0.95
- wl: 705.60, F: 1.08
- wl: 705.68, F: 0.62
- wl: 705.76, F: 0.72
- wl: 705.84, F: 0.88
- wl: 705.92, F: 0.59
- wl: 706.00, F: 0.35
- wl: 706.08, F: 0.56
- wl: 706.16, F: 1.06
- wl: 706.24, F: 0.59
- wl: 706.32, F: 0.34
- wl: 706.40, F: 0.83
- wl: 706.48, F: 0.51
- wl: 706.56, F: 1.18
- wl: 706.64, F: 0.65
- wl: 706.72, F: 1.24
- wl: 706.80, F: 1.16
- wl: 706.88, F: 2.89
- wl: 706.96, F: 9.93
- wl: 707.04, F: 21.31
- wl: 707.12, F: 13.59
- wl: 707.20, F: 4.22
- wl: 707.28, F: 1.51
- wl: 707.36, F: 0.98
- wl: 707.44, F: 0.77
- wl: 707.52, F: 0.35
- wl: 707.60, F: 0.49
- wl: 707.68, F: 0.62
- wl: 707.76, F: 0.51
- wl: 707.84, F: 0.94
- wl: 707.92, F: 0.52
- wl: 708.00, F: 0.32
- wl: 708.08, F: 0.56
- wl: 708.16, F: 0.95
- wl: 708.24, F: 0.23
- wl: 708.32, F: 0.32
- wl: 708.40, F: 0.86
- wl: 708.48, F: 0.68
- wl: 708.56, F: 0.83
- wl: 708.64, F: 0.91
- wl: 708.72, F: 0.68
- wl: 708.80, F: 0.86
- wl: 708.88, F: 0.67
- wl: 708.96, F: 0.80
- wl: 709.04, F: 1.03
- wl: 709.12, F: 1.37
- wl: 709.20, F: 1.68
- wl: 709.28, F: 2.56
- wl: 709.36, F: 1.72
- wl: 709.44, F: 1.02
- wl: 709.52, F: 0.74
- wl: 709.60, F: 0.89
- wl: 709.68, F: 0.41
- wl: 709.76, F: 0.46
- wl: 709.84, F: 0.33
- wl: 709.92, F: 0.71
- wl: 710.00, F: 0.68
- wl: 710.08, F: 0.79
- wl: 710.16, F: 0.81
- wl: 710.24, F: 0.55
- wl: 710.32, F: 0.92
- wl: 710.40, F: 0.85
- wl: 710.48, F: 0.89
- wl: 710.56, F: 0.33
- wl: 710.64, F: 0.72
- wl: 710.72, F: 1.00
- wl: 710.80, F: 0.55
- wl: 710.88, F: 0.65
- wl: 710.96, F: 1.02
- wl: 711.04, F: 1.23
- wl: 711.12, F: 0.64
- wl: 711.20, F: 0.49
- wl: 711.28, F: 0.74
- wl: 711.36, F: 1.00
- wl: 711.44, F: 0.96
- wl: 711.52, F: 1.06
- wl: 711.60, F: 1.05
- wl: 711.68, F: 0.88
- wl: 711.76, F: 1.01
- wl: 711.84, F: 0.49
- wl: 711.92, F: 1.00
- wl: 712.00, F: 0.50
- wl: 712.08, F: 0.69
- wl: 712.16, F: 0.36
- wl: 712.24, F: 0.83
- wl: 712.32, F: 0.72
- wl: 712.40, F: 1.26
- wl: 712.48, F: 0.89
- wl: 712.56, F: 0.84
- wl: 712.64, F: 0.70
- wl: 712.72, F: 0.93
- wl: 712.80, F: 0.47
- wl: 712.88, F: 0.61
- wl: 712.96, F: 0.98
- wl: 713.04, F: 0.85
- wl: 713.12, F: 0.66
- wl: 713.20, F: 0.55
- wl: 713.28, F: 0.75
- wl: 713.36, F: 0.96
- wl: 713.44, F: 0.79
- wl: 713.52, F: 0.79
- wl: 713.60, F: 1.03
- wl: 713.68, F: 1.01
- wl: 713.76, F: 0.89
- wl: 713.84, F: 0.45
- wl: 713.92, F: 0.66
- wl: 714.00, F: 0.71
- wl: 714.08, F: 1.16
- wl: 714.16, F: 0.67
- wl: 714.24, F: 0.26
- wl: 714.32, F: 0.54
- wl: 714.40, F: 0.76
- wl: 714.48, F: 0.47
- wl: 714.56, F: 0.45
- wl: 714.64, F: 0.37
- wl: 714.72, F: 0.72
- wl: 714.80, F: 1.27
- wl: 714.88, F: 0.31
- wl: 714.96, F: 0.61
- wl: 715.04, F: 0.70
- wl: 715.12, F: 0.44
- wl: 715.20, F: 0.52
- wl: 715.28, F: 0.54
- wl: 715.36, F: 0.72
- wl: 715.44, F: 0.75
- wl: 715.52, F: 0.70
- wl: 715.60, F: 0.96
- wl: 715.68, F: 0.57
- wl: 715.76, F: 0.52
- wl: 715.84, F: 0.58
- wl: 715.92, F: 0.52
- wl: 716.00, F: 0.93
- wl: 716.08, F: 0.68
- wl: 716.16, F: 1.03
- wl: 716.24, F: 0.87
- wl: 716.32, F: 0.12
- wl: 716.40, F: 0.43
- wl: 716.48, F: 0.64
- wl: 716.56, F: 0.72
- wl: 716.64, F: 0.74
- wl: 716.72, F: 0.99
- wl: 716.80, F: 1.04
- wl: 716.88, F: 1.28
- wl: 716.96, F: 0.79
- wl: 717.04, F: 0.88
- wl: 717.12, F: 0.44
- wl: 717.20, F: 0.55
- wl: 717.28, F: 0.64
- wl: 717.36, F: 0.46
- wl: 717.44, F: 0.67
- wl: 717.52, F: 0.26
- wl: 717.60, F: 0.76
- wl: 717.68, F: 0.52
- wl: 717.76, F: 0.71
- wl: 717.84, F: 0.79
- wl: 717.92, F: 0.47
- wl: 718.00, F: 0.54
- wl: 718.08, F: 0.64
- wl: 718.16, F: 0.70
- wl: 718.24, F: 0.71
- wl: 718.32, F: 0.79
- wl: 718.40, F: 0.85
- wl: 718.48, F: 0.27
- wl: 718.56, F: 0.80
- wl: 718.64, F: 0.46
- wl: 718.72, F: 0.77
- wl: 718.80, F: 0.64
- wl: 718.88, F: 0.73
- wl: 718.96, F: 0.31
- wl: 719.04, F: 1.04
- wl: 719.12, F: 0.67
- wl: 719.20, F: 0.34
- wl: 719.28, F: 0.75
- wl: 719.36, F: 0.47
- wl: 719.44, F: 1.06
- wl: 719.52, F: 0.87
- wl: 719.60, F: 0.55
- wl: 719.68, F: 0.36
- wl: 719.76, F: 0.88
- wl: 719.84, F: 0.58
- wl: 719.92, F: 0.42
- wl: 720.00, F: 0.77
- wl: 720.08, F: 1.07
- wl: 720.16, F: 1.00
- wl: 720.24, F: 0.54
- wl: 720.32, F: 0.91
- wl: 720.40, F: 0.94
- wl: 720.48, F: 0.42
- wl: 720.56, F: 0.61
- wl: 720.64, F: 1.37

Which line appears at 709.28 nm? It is [N II] 6583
